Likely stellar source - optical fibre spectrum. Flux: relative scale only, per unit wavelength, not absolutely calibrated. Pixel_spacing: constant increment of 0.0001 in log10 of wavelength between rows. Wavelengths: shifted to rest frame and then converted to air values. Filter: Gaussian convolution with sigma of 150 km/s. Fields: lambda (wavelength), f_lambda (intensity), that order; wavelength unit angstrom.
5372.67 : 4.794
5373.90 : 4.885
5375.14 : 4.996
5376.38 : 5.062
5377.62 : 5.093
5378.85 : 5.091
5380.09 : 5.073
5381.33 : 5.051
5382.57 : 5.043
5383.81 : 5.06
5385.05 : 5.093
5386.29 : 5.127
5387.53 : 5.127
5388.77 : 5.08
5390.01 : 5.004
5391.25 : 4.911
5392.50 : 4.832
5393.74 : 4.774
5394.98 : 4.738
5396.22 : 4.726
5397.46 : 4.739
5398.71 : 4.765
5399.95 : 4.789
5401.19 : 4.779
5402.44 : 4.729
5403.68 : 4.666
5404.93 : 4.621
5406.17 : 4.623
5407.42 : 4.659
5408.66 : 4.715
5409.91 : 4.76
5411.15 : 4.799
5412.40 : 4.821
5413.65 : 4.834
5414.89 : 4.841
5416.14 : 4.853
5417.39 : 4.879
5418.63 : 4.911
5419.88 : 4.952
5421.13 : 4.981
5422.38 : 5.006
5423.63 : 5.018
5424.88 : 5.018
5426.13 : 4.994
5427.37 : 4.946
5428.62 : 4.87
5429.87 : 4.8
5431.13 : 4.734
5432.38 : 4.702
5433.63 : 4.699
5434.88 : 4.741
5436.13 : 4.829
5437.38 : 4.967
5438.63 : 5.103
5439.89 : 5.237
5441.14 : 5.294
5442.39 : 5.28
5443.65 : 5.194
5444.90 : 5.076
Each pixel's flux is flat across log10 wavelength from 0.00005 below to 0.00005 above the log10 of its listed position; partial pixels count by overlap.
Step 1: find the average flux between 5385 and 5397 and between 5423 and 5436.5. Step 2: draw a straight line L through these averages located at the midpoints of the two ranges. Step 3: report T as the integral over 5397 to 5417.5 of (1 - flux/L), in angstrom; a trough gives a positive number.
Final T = 0.6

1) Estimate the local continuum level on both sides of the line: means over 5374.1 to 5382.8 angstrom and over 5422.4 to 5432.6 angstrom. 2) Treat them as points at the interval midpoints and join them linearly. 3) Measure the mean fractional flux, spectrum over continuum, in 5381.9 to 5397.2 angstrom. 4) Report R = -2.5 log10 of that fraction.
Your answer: 0.01 mag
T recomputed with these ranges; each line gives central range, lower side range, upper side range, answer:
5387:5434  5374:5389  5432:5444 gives 1.9 angstrom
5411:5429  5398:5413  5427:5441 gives -0.4 angstrom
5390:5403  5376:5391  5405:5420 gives 0.4 angstrom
